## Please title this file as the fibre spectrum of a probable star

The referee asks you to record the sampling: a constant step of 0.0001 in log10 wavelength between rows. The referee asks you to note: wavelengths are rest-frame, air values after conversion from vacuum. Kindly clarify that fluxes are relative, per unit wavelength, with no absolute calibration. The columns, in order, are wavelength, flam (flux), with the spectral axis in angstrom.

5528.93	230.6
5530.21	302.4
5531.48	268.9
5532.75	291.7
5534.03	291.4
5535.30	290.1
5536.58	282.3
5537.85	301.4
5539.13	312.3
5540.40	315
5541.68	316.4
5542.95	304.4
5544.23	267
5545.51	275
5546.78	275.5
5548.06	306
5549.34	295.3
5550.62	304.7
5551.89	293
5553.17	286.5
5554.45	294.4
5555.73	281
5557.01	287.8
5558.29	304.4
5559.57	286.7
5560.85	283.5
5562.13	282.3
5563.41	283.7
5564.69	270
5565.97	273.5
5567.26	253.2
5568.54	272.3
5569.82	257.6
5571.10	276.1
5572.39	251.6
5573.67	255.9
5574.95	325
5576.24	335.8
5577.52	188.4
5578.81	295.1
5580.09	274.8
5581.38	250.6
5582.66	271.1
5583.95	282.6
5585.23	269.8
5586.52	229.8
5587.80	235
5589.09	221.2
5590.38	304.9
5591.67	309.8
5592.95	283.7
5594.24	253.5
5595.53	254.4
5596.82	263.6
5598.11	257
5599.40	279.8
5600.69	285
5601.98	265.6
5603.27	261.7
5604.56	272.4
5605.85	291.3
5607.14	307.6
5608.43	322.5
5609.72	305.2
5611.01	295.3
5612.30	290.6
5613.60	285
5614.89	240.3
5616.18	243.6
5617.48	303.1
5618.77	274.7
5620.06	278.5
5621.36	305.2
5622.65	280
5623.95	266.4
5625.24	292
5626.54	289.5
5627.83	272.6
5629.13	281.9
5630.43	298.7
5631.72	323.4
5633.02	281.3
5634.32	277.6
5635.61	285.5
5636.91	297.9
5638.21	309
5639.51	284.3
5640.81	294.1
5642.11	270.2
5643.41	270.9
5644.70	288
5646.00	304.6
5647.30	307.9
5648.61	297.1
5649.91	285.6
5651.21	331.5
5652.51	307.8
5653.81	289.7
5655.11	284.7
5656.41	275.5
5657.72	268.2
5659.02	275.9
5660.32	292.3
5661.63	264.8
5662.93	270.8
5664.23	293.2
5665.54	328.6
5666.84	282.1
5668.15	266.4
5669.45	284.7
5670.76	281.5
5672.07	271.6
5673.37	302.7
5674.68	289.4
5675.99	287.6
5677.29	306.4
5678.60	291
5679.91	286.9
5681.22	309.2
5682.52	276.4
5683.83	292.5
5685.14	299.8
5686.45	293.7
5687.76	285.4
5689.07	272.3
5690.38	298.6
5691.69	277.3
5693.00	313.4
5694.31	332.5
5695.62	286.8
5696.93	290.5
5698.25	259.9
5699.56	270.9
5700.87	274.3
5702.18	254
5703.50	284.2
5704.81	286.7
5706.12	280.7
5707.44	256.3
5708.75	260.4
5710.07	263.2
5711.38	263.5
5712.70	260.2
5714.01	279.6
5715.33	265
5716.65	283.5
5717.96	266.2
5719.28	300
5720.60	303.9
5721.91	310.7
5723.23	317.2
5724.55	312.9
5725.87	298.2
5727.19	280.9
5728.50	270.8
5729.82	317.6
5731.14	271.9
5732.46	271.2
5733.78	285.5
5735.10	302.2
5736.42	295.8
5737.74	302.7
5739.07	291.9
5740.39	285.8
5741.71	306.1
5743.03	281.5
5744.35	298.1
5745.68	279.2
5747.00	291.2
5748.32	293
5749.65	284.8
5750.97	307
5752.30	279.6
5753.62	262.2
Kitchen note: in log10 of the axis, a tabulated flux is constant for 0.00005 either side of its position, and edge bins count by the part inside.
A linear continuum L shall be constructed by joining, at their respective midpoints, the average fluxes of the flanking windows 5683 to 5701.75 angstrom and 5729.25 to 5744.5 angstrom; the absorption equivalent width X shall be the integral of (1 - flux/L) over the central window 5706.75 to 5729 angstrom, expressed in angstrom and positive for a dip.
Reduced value 0.7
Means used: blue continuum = 289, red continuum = 292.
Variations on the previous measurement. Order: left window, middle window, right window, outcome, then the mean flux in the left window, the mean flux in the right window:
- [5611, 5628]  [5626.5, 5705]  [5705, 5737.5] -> -2.0 angstrom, 279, 284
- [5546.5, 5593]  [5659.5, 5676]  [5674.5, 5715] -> -0.2 angstrom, 277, 283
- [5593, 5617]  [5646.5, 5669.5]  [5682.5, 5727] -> -0.7 angstrom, 277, 284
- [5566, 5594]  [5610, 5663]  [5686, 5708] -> -2.1 angstrom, 269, 283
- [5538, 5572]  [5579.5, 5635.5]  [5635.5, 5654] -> 2.7 angstrom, 287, 295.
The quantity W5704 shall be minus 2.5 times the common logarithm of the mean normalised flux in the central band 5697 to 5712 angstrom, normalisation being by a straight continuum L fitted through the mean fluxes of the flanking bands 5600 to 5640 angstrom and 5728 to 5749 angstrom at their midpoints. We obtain 0.08 mag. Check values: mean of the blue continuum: 286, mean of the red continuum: 290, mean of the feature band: 269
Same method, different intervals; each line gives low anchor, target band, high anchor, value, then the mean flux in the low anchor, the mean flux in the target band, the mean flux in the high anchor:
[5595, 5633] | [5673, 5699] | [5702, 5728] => -0.04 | 282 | 292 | 282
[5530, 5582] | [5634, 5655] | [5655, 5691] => -0.03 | 284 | 294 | 287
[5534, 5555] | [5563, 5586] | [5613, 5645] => 0.08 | 295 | 271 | 284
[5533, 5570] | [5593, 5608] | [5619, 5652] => 0.06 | 288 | 273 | 291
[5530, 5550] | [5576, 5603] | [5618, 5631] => 0.09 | 293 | 266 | 284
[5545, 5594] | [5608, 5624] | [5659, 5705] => -0.01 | 277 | 284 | 287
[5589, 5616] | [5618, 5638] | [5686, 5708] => -0.03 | 279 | 288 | 283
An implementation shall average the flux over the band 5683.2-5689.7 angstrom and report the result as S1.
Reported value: 289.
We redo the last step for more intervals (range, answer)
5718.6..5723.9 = 308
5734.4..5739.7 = 298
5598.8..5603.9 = 273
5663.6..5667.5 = 301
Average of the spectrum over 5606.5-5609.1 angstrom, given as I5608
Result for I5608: 315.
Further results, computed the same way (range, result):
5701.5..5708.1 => 272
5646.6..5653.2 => 306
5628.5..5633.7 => 296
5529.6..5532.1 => 286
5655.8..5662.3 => 275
